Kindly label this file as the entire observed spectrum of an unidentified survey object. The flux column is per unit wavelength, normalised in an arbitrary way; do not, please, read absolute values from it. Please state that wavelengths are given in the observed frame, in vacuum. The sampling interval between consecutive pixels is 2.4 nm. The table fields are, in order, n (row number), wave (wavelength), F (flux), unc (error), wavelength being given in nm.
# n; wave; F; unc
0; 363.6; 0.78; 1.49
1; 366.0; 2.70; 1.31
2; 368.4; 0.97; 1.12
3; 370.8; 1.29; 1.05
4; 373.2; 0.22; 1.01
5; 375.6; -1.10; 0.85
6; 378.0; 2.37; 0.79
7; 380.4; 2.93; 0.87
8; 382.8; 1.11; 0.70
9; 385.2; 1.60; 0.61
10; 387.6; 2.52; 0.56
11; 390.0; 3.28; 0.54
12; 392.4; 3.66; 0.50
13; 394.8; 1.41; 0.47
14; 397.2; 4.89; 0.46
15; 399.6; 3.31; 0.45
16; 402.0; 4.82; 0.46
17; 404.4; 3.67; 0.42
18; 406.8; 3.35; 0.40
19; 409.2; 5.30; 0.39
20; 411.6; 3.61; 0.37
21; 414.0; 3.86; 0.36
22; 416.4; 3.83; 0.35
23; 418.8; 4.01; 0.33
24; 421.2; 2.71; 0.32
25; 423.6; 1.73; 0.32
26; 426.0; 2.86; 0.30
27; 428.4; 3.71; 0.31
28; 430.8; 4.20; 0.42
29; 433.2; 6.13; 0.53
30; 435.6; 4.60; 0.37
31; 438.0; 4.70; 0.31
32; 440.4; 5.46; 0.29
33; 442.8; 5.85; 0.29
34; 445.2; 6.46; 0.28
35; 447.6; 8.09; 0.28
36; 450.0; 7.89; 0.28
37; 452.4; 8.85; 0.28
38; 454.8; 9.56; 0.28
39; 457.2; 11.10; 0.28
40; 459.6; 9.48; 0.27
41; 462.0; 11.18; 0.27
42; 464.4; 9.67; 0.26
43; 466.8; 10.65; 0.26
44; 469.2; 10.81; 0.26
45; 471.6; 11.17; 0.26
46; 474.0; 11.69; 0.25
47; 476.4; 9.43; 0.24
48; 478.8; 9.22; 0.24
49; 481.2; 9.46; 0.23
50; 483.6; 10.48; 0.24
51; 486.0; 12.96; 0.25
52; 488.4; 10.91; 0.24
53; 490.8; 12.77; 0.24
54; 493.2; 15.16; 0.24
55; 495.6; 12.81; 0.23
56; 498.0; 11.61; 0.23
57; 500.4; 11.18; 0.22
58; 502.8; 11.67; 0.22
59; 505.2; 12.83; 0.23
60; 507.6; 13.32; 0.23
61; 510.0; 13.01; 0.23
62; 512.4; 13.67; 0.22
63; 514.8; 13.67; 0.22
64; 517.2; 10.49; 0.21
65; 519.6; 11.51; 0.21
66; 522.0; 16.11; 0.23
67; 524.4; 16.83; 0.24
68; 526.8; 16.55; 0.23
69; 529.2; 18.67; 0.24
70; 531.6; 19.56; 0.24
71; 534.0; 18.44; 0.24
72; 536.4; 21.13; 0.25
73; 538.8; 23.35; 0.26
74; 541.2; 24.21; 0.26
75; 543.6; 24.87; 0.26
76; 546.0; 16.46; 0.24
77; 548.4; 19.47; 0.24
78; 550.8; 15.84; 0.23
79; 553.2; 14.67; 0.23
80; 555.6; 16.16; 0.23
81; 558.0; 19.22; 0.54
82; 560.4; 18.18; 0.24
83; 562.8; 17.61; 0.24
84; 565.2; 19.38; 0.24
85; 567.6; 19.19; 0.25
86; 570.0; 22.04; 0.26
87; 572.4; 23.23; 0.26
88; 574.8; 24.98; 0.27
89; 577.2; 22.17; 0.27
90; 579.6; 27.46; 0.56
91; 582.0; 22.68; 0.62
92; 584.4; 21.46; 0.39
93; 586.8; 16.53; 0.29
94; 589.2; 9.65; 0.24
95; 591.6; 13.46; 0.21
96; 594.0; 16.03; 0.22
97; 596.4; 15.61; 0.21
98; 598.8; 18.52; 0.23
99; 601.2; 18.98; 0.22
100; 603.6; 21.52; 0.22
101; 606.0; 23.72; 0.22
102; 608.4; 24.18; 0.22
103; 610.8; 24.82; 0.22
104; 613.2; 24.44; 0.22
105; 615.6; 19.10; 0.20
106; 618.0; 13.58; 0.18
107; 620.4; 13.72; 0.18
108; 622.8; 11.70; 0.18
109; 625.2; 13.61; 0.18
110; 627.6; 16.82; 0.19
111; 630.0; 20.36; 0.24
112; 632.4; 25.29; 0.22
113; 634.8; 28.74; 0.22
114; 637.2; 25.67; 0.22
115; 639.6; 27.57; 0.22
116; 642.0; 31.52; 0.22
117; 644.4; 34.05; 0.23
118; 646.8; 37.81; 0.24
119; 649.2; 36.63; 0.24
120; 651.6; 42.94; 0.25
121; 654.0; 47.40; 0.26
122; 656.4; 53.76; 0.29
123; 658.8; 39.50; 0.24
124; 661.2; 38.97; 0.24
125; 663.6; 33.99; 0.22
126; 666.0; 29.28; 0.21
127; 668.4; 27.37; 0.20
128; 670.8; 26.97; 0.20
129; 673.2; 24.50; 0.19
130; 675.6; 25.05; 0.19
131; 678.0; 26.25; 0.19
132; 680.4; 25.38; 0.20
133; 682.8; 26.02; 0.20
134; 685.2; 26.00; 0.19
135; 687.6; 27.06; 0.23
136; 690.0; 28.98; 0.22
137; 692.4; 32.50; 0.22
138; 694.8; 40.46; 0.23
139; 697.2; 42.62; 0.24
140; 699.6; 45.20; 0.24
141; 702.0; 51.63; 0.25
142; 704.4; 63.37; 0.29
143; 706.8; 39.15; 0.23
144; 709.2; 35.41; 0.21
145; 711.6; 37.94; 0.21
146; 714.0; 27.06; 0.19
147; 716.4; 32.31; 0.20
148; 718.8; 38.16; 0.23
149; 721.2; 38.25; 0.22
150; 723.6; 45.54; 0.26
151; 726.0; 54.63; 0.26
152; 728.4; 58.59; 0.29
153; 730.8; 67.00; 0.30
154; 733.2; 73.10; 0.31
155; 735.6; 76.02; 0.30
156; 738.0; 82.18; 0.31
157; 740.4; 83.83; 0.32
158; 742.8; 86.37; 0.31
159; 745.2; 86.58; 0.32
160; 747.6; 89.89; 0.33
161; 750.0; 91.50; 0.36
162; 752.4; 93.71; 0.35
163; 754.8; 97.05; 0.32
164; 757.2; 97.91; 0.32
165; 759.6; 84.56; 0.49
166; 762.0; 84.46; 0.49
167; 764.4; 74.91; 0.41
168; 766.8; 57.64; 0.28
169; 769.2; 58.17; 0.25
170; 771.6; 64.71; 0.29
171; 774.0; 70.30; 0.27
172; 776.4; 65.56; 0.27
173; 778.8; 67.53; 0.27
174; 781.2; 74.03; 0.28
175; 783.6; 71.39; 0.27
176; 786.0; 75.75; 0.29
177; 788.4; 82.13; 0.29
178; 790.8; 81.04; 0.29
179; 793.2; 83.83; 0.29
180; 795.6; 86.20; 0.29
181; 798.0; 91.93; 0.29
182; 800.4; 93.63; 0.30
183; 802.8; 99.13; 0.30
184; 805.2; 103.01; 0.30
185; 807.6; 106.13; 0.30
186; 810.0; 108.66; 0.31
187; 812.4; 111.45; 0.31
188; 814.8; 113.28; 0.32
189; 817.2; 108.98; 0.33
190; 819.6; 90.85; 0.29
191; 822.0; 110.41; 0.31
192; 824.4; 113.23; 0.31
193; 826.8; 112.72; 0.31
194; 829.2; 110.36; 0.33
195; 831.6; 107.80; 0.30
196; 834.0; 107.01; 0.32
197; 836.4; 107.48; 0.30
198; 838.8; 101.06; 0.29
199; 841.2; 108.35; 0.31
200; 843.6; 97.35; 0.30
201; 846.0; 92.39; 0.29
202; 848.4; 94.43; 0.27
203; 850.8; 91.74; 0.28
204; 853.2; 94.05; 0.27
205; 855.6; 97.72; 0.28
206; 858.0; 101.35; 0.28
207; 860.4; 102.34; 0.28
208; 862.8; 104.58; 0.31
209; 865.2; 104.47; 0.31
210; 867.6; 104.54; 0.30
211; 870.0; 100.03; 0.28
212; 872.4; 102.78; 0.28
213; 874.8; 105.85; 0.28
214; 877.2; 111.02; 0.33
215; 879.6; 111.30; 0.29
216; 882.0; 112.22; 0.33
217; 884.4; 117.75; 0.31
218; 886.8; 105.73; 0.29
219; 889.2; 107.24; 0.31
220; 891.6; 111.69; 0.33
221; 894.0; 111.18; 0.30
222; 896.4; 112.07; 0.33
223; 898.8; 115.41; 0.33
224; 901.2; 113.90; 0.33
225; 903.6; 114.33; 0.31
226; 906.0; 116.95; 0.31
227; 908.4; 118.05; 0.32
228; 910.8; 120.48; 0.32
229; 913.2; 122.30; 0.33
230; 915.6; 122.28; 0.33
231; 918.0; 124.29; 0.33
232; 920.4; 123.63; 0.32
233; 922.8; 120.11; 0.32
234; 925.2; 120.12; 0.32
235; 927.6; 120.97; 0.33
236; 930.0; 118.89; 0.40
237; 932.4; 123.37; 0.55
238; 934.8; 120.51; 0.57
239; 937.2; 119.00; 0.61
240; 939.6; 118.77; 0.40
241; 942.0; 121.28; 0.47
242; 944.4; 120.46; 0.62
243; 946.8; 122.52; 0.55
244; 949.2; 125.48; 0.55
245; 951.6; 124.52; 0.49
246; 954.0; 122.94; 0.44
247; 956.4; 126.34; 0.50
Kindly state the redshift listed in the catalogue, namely 0.000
